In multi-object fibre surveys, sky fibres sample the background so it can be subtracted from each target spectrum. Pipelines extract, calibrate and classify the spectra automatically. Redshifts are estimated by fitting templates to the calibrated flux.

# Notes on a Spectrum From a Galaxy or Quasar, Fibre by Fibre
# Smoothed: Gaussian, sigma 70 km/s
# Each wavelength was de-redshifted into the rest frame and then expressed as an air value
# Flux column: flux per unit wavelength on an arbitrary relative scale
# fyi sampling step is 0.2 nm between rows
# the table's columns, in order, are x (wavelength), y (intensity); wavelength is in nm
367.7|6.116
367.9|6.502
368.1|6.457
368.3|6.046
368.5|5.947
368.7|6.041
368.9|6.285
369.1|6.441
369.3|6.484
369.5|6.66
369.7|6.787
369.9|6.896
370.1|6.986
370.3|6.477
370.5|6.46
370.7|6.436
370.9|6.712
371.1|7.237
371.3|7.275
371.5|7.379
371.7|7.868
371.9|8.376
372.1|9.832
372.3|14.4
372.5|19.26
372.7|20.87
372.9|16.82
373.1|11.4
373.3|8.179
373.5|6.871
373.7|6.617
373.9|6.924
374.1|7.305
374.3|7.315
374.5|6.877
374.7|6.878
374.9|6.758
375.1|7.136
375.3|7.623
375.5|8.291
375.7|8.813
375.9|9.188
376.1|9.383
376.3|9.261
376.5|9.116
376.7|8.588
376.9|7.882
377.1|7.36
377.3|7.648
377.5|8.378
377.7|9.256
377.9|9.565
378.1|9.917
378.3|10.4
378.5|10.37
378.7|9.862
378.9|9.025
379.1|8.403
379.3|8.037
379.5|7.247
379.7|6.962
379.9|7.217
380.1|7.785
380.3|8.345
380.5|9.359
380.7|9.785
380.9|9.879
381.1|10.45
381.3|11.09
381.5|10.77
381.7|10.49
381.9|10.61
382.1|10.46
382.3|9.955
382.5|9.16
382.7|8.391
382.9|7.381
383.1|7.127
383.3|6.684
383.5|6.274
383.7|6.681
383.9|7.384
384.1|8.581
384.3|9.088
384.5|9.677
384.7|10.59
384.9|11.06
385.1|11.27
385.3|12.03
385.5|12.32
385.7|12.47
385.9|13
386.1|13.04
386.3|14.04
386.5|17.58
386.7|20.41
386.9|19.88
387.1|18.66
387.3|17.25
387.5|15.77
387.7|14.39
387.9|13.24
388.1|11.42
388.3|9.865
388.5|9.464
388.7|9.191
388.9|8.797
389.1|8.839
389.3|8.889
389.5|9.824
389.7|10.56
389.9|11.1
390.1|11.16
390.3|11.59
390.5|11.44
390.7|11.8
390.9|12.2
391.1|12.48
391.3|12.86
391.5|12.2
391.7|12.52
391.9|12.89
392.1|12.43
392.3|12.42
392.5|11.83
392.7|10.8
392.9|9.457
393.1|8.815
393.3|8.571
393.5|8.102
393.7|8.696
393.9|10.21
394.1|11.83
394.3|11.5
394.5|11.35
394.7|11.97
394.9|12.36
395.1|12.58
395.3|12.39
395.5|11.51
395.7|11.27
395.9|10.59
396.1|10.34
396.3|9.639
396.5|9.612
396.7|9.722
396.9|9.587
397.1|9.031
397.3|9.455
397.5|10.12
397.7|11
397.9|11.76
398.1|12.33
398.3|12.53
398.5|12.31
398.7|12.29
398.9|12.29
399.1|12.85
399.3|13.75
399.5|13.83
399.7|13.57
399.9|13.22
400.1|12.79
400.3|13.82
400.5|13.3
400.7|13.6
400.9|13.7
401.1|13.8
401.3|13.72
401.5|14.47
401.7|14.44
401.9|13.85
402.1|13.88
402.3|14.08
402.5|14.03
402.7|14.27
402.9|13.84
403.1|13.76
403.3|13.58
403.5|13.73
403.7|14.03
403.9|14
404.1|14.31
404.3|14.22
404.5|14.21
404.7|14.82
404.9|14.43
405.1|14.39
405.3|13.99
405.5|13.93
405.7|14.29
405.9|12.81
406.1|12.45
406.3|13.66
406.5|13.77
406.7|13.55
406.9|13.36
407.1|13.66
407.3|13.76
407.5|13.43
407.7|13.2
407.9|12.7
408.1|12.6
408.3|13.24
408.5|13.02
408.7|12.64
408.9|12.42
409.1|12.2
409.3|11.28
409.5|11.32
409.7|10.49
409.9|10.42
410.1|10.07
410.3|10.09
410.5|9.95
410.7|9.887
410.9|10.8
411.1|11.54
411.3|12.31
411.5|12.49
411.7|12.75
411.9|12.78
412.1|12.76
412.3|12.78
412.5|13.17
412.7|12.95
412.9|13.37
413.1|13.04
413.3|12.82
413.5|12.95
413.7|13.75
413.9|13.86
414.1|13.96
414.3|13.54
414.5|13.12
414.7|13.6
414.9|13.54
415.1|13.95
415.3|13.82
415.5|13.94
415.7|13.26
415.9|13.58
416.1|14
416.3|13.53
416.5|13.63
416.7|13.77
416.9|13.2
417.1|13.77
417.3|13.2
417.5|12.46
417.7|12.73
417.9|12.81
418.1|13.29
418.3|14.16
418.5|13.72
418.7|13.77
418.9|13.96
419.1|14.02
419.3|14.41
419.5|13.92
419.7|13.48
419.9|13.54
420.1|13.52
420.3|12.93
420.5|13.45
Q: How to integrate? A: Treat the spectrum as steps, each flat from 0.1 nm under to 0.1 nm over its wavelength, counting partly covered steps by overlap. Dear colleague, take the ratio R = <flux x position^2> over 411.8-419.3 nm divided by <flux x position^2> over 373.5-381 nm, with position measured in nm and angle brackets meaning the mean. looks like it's 1.96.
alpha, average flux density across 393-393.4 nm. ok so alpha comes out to 8.69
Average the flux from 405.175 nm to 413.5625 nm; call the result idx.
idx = 12.5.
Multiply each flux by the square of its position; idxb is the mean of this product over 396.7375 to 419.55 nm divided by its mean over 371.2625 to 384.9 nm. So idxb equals 1.67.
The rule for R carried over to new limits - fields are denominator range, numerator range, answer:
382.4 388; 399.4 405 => 1.27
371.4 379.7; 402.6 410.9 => 1.64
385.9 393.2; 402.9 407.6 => 1.20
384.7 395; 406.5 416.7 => 1.18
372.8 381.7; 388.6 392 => 1.35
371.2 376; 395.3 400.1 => 1.37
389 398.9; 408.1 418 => 1.27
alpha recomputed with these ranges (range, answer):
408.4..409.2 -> 12.6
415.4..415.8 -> 13.6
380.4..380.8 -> 9.57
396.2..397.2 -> 9.52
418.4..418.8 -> 13.7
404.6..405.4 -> 14.4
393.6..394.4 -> 10.6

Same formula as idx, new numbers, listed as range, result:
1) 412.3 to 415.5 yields 13.4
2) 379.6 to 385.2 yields 9.02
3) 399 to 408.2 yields 13.7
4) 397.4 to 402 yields 13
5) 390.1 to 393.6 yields 11.3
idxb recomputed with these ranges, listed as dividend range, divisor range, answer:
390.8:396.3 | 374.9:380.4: 1.43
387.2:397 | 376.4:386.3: 1.26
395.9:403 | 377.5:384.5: 1.54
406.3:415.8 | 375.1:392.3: 1.38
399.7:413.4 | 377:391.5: 1.37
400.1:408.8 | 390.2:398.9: 1.29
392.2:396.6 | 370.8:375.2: 1.27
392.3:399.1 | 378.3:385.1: 1.30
